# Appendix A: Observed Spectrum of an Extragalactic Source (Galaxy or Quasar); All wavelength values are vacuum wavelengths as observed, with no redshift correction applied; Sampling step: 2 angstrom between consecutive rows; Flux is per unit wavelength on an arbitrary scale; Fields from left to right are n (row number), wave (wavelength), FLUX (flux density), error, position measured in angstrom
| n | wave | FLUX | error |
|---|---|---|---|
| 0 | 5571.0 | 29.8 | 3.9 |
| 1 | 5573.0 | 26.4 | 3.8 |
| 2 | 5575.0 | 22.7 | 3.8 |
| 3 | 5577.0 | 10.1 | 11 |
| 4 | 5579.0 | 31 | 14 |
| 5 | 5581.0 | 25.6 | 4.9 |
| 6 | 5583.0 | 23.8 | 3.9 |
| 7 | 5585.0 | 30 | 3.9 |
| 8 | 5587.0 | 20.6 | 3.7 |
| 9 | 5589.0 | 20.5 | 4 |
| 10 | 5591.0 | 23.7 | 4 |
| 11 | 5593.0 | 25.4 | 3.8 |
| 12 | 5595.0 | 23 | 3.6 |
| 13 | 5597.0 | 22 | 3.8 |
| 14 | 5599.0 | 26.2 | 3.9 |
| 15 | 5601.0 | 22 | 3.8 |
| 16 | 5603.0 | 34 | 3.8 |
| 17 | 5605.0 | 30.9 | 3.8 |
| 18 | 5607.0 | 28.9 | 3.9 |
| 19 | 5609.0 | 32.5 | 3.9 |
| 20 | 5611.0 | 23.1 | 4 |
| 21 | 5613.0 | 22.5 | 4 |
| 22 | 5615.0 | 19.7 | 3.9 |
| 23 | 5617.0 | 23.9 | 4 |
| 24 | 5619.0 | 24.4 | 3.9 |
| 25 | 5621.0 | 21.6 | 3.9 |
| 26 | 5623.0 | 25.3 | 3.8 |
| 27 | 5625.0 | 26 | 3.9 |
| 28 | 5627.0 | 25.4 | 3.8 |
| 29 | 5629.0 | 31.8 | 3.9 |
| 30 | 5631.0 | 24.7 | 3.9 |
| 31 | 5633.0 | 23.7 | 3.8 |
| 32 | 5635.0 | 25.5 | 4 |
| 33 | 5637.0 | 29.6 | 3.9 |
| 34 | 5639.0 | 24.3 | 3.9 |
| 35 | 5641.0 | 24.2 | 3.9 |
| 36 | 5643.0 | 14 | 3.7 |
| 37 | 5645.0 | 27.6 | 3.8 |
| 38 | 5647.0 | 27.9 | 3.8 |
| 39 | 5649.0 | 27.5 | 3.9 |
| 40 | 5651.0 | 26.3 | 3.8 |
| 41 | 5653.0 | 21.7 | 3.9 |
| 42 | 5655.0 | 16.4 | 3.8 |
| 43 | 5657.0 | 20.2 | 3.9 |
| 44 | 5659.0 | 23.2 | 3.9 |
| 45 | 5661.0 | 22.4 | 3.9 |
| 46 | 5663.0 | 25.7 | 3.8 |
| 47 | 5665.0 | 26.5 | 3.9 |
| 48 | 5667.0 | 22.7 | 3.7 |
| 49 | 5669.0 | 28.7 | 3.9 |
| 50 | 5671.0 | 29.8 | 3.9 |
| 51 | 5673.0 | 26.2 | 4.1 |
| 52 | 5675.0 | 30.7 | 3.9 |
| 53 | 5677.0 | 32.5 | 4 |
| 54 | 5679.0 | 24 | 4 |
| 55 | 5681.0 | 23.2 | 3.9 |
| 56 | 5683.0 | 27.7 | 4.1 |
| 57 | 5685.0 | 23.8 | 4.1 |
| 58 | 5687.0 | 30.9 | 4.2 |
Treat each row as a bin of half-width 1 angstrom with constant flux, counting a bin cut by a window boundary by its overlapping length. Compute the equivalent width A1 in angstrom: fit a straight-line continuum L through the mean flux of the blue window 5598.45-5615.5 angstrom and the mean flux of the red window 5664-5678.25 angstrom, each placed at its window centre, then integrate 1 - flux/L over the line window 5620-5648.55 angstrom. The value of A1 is 2.3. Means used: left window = 26.9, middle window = 25.2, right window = 28.1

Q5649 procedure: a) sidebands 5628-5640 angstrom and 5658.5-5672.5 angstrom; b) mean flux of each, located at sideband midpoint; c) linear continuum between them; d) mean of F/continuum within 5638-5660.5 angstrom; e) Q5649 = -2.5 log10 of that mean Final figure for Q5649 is 0.14 mag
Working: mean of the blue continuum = 26.6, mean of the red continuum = 25.7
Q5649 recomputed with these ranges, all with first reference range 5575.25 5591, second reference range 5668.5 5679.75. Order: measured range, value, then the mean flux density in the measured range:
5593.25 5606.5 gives -0.095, 26.4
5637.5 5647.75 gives 0.129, 23.8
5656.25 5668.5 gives 0.181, 23.7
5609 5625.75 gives 0.062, 23.8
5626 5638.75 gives -0.020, 26.6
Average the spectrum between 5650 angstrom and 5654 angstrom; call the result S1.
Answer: 24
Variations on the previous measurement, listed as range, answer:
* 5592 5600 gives 24.1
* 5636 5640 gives 27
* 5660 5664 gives 24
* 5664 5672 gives 26.9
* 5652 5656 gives 19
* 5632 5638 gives 26.3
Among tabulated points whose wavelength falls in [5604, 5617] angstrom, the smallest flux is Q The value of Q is 19.7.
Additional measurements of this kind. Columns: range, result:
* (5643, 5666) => 14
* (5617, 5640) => 21.6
